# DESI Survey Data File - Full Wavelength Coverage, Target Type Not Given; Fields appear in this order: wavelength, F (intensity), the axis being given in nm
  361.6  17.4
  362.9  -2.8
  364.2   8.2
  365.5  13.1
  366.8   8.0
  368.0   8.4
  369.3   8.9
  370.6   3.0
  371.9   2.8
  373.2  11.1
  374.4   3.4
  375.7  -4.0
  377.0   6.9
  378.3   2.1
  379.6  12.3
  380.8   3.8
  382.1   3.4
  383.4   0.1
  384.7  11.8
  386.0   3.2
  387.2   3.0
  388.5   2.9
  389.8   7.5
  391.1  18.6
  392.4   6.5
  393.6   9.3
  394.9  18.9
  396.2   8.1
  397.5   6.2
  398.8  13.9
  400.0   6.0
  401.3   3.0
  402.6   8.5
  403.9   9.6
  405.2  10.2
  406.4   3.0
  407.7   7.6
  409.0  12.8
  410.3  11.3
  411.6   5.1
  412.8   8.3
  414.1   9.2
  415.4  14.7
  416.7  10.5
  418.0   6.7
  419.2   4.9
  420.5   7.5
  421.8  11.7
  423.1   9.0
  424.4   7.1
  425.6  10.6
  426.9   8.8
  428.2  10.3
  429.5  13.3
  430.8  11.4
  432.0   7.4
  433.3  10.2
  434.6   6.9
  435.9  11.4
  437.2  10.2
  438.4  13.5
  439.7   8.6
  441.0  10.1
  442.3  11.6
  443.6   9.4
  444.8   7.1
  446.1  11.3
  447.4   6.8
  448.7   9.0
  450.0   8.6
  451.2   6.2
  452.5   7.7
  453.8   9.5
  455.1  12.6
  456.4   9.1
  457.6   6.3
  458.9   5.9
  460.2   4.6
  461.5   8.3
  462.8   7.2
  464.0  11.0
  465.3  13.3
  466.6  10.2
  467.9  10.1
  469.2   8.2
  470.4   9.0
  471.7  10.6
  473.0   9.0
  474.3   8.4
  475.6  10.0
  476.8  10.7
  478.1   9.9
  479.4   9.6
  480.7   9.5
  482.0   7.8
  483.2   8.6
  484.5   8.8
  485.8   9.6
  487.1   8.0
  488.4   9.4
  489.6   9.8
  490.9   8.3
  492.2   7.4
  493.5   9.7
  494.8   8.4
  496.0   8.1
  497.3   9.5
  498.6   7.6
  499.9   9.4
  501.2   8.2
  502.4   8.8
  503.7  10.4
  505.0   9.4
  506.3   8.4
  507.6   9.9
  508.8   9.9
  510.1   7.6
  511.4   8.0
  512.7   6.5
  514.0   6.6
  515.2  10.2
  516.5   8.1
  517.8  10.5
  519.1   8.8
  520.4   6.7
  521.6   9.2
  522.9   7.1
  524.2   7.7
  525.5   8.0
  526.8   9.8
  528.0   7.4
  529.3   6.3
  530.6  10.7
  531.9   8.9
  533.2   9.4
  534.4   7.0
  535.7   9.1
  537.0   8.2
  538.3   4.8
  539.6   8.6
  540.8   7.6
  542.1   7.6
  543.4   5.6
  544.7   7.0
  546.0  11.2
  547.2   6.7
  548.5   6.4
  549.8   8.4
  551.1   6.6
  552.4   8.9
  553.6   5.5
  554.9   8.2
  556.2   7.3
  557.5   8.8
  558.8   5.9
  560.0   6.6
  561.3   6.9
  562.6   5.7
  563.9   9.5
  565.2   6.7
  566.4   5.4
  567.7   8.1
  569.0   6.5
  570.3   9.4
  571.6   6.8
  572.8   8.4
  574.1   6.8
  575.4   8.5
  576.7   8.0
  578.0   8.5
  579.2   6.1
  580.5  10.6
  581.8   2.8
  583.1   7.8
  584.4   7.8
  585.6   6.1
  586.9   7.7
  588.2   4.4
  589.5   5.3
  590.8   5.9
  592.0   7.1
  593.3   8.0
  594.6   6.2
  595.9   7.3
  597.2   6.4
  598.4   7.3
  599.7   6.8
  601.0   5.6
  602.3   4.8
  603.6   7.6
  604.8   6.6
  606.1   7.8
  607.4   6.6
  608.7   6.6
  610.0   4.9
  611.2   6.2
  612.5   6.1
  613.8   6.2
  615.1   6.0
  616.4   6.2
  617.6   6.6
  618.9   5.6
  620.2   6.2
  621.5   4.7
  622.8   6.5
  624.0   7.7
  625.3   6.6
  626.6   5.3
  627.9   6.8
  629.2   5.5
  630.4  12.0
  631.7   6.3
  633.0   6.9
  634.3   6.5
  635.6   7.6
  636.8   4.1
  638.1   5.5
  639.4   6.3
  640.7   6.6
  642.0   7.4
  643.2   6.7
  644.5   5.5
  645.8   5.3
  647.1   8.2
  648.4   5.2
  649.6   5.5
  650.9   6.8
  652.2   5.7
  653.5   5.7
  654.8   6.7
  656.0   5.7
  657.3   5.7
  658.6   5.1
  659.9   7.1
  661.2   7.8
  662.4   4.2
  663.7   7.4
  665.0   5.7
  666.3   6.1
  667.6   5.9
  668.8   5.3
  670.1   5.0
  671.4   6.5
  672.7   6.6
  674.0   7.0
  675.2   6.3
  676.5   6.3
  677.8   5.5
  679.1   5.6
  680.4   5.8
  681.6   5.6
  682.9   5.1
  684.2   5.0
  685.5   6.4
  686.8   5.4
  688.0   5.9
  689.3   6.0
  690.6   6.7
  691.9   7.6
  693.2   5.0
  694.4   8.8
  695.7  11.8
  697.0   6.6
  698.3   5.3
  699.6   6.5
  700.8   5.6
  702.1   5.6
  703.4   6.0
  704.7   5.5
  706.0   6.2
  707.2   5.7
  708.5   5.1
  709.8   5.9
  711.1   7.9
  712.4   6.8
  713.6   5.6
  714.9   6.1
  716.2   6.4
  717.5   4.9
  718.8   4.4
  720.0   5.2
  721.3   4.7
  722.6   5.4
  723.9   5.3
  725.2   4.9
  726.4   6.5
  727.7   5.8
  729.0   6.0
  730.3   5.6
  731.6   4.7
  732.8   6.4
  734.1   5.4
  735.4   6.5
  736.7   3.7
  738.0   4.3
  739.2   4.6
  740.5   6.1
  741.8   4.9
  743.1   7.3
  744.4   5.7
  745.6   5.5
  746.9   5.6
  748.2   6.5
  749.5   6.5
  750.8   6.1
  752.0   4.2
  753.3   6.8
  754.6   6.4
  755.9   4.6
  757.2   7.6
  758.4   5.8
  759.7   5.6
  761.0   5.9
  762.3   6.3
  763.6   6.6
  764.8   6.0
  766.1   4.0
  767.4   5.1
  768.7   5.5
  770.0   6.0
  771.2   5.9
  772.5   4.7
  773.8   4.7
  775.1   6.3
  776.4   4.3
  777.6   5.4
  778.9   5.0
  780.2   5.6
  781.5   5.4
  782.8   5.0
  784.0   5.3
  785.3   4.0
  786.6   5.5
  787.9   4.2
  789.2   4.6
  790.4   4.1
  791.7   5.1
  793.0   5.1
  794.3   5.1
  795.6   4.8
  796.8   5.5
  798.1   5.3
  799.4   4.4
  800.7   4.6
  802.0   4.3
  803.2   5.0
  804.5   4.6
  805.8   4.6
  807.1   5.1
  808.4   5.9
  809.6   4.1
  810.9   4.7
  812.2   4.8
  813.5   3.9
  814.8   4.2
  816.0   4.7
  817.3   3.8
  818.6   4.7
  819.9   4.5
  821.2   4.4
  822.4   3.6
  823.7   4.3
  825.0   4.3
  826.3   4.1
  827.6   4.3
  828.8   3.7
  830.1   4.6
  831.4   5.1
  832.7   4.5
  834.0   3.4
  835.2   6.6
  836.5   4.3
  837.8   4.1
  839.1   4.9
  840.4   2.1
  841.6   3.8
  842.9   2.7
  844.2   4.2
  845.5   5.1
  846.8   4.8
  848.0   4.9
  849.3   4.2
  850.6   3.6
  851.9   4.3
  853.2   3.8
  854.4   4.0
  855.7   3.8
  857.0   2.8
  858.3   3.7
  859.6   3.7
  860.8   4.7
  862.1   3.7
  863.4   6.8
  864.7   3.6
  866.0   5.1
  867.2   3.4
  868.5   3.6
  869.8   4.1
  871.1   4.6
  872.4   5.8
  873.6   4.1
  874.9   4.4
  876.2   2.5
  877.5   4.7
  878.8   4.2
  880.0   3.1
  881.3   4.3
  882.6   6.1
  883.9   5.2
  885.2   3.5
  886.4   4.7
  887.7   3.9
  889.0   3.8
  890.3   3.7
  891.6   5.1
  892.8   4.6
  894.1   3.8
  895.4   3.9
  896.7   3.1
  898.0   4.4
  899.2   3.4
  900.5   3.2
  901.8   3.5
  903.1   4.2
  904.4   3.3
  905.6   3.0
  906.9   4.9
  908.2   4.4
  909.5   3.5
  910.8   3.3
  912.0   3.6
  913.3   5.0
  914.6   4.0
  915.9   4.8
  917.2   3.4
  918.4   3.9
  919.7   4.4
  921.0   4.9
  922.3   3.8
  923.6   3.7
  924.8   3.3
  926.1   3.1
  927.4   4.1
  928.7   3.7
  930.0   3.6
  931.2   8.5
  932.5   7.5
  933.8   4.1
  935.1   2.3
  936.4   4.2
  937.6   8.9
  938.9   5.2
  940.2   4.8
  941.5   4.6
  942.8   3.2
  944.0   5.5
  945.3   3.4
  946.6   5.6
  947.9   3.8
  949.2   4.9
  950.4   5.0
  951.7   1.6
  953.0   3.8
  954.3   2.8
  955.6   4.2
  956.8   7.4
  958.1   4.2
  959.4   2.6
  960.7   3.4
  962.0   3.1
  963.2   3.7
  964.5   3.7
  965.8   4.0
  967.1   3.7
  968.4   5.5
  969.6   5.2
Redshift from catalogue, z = 0.059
